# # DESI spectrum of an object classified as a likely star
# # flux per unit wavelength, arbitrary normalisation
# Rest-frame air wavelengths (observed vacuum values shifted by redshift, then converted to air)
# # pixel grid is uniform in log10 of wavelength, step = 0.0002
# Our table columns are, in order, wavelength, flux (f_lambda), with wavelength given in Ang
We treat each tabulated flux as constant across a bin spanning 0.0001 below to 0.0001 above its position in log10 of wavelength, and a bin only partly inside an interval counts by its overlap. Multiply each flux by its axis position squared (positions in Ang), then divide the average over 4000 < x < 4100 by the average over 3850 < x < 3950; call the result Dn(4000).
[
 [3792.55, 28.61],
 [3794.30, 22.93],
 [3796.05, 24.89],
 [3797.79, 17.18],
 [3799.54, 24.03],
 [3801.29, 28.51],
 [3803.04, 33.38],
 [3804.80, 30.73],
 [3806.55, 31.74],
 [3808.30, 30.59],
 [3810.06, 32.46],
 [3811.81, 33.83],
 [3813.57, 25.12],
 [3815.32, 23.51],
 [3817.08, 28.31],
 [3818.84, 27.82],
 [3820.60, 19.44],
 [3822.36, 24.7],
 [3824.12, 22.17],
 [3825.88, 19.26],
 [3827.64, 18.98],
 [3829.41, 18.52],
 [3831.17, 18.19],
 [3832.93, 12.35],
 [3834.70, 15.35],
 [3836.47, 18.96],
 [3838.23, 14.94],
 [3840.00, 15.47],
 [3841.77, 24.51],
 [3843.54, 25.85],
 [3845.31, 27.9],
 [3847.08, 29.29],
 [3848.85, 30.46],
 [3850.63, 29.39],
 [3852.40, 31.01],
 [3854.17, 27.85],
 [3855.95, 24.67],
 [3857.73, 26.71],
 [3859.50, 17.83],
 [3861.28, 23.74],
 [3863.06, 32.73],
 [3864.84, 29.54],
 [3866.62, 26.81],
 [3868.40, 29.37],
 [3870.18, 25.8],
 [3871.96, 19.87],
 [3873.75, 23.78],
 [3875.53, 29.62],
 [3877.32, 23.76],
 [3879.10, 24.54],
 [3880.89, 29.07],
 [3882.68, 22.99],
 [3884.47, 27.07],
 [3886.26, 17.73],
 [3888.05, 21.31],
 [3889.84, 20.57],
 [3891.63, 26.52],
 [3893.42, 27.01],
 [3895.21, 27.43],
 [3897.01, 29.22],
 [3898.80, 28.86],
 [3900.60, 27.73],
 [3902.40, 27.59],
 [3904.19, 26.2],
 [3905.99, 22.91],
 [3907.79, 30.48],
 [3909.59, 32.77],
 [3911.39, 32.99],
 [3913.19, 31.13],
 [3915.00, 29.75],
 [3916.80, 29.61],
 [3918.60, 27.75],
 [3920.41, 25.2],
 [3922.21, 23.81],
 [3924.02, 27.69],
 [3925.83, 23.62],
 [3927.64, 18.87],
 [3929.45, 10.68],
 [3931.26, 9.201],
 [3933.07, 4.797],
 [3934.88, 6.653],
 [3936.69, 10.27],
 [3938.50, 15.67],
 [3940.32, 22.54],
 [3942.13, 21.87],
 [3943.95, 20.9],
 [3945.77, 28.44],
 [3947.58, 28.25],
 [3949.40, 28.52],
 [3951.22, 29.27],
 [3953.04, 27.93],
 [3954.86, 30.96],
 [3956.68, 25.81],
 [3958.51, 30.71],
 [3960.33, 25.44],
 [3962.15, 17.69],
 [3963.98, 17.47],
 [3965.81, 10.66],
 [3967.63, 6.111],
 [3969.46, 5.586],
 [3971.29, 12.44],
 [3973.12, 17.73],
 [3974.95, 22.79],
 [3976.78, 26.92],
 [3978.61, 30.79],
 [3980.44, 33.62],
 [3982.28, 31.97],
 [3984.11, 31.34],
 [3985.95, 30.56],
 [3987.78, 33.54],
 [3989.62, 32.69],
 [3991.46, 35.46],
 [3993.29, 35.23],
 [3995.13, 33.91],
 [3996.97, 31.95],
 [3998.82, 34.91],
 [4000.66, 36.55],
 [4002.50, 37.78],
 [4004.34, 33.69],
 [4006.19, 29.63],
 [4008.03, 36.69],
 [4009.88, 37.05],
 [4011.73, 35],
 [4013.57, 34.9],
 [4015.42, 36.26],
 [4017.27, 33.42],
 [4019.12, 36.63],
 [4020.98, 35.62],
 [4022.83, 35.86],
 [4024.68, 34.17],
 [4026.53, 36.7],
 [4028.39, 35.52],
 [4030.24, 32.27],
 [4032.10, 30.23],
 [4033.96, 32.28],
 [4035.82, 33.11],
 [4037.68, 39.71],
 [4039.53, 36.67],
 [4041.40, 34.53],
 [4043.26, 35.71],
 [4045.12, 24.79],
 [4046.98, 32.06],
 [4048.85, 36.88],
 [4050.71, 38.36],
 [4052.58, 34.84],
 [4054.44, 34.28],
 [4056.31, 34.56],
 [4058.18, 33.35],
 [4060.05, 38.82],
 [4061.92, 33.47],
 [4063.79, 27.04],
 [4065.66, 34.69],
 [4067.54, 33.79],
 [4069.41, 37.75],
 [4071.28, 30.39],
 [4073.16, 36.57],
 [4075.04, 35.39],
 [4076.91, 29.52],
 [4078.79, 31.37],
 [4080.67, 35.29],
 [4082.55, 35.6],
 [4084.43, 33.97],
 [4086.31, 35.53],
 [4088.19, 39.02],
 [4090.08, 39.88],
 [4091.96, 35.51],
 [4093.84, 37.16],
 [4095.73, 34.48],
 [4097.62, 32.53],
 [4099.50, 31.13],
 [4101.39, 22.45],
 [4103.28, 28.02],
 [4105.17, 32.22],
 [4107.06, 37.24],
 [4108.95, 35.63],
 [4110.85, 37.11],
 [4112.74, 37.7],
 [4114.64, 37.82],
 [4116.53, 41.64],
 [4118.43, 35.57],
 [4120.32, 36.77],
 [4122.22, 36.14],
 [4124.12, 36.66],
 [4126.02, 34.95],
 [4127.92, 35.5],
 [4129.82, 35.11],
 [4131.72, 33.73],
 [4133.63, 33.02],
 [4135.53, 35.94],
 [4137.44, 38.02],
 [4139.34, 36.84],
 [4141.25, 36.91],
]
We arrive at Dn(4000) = 1.5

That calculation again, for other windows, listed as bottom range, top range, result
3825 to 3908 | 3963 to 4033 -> 1.32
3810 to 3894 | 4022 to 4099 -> 1.58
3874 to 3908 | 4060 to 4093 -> 1.48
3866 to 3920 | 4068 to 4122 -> 1.44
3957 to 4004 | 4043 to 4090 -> 1.34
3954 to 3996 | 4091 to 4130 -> 1.48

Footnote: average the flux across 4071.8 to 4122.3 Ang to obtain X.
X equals 34.8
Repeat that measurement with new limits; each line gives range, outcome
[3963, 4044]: 30.8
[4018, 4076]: 34.4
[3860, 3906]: 25.8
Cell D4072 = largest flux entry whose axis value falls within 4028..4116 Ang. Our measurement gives 39.88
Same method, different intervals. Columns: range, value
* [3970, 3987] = 33.62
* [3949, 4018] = 37.78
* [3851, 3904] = 32.73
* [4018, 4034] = 36.7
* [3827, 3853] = 31.01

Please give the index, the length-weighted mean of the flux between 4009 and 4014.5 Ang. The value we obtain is 35.7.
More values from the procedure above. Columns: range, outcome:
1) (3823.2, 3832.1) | 19.4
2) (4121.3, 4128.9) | 35.8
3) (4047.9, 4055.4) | 36.1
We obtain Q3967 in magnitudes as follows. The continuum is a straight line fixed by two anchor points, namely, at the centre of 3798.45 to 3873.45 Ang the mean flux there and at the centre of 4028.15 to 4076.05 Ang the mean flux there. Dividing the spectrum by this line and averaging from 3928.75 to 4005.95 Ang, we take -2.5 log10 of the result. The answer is 0.25 mag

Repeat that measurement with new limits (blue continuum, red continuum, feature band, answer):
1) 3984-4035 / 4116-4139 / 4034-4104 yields 0.04 mag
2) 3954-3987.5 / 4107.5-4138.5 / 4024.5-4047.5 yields -0.18 mag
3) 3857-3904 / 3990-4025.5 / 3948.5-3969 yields 0.36 mag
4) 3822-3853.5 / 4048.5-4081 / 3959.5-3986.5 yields 0.35 mag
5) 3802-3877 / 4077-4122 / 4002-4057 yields -0.08 mag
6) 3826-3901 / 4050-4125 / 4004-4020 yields -0.12 mag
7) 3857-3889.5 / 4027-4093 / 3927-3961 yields 0.35 mag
